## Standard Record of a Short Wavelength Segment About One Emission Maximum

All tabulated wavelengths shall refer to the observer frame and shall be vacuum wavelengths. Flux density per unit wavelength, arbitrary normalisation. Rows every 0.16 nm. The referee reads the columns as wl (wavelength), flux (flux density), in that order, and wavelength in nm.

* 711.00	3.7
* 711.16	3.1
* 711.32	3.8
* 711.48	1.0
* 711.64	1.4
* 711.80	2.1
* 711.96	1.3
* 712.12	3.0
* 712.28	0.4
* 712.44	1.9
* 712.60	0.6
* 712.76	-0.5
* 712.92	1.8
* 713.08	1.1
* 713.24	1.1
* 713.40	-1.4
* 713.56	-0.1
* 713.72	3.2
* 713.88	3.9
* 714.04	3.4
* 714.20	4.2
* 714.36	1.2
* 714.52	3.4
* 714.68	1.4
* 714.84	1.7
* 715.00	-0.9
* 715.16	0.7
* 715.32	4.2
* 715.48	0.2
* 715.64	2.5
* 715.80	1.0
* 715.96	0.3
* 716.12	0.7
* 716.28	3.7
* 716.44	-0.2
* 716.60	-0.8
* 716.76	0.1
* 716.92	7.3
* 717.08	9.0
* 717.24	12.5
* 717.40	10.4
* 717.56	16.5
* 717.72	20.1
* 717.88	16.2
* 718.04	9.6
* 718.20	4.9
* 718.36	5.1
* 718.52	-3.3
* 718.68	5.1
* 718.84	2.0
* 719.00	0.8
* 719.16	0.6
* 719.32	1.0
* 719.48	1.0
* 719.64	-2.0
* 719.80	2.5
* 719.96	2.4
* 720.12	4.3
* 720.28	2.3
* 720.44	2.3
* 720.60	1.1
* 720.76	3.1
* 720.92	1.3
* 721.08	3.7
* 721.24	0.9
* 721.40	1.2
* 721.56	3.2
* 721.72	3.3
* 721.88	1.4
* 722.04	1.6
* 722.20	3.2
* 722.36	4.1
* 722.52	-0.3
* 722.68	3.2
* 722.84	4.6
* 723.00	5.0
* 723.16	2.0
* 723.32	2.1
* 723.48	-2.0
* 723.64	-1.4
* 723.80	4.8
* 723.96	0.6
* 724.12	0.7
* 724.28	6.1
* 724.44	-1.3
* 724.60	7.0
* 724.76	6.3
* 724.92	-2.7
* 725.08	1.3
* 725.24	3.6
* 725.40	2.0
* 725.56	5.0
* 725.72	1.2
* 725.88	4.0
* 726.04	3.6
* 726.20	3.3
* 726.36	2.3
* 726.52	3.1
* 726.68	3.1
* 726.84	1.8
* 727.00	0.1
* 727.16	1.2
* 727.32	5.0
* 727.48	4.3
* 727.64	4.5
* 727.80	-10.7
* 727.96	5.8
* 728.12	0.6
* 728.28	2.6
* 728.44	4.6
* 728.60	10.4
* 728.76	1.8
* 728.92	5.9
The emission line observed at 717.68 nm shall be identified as [O II] 3727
